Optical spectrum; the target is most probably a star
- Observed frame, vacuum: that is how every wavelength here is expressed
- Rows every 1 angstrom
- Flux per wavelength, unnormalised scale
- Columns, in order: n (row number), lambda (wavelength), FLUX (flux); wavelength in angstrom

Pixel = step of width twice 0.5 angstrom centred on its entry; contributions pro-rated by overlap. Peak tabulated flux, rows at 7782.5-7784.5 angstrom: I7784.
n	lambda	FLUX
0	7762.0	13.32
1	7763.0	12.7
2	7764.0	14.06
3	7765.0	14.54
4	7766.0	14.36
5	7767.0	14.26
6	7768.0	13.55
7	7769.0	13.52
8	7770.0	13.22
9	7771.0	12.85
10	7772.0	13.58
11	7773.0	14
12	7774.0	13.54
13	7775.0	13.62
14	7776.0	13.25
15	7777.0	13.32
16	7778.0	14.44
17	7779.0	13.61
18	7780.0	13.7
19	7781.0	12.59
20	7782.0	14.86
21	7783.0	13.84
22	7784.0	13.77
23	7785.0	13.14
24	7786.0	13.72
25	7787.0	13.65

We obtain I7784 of 13.84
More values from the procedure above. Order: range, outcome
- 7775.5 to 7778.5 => 14.44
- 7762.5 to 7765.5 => 14.54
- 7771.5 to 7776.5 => 14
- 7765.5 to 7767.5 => 14.36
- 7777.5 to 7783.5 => 14.86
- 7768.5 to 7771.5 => 13.52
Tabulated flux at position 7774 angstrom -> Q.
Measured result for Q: 13.54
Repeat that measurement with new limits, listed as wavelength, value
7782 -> 14.86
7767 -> 14.26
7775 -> 13.62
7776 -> 13.25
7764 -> 14.06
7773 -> 14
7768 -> 13.55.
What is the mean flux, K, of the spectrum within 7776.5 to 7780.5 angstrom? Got 13.8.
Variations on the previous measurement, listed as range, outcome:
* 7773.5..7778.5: 13.6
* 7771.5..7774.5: 13.7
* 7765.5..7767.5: 14.3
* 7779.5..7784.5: 13.8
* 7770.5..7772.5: 13.2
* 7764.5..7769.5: 14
